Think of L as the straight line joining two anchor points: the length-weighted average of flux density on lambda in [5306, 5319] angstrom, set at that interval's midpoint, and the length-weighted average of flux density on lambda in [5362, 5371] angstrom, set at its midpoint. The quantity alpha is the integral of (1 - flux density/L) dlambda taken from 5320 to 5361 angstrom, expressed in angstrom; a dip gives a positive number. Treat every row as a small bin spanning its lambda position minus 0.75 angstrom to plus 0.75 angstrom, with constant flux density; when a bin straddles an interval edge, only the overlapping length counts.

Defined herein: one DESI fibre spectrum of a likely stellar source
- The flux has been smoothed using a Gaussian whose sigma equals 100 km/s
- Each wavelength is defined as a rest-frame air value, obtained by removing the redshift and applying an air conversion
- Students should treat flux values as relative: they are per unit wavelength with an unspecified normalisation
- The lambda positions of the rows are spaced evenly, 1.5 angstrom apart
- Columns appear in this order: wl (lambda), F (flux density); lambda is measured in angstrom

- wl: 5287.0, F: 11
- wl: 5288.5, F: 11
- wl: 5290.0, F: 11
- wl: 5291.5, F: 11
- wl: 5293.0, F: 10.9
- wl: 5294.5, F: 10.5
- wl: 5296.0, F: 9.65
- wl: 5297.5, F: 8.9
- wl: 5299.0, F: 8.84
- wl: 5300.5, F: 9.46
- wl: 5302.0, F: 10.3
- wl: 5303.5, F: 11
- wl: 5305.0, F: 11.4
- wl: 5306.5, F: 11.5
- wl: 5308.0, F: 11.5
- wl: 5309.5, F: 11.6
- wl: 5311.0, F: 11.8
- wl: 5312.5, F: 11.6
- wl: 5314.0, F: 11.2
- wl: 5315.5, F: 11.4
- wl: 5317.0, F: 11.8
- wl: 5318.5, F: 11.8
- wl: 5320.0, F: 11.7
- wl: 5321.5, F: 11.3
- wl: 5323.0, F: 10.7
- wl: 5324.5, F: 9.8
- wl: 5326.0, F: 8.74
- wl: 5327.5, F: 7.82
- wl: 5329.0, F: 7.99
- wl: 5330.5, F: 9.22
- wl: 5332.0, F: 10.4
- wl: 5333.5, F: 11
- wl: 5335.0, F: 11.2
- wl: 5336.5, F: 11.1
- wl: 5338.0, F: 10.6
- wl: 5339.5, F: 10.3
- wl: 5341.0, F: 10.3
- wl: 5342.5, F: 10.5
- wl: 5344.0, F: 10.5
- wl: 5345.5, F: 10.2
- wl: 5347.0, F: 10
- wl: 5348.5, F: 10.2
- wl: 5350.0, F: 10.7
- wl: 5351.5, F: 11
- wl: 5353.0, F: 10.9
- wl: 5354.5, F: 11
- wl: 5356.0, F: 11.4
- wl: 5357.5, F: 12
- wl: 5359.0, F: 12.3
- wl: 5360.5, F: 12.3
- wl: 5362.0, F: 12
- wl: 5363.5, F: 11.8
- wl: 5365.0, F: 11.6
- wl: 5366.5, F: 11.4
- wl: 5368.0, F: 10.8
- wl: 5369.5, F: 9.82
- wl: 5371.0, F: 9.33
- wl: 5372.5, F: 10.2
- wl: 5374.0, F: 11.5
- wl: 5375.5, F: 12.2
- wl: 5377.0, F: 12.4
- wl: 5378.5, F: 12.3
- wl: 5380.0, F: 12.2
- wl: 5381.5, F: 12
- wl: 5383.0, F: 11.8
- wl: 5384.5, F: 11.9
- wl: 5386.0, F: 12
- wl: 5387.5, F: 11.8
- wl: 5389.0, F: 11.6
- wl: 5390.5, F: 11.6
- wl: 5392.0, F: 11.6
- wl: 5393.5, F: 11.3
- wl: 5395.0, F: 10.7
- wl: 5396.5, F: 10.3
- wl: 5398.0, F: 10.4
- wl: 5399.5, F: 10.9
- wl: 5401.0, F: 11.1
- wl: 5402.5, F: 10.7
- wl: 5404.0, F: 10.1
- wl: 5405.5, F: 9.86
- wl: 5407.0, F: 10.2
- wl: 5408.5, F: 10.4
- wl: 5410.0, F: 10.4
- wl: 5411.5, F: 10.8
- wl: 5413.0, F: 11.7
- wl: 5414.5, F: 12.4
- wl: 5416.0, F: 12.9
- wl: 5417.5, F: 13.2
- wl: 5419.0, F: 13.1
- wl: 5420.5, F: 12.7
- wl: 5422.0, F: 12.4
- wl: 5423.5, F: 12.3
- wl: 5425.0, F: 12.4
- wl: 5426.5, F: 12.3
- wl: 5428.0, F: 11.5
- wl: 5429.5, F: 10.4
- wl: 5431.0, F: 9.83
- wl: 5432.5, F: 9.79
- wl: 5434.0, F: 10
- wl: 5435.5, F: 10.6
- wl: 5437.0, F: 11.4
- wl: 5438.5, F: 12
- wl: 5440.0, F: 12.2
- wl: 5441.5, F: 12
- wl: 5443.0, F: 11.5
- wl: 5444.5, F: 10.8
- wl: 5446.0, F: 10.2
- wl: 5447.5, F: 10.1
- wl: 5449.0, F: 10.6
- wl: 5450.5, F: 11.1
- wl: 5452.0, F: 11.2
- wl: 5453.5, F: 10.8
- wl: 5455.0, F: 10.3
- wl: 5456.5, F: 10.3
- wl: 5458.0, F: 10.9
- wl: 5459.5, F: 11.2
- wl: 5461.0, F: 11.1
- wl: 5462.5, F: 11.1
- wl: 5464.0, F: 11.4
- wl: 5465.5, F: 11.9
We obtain 2.8 angstrom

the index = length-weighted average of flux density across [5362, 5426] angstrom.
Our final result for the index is 11.4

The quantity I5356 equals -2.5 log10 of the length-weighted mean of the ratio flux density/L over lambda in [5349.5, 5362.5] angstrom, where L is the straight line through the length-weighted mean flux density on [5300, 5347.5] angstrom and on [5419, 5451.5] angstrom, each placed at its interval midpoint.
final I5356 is -0.07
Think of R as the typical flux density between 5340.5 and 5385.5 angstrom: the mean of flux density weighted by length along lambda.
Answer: 11.2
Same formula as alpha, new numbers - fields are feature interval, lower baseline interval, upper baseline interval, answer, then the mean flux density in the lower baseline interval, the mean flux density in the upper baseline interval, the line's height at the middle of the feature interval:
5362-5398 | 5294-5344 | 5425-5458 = -2.24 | 10.5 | 10.9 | 10.7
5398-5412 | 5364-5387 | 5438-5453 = 1.03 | 11.4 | 11.2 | 11.3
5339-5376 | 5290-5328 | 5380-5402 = 0.42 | 10.7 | 11.4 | 11.1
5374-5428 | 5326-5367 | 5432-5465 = -3.82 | 10.7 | 11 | 10.8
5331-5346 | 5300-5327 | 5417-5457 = 0.65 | 11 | 11.3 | 11.1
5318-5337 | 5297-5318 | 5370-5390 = 1.58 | 10.9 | 11.6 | 11.1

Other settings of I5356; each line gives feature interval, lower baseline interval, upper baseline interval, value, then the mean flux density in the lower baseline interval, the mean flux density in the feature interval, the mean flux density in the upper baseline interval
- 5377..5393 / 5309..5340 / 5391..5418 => -0.09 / 10.6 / 11.9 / 11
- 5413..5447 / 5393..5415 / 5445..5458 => -0.09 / 10.7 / 11.6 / 10.6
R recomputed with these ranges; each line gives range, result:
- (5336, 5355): 10.5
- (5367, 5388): 11.4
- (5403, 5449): 11.3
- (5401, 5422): 11.4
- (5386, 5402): 11.2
